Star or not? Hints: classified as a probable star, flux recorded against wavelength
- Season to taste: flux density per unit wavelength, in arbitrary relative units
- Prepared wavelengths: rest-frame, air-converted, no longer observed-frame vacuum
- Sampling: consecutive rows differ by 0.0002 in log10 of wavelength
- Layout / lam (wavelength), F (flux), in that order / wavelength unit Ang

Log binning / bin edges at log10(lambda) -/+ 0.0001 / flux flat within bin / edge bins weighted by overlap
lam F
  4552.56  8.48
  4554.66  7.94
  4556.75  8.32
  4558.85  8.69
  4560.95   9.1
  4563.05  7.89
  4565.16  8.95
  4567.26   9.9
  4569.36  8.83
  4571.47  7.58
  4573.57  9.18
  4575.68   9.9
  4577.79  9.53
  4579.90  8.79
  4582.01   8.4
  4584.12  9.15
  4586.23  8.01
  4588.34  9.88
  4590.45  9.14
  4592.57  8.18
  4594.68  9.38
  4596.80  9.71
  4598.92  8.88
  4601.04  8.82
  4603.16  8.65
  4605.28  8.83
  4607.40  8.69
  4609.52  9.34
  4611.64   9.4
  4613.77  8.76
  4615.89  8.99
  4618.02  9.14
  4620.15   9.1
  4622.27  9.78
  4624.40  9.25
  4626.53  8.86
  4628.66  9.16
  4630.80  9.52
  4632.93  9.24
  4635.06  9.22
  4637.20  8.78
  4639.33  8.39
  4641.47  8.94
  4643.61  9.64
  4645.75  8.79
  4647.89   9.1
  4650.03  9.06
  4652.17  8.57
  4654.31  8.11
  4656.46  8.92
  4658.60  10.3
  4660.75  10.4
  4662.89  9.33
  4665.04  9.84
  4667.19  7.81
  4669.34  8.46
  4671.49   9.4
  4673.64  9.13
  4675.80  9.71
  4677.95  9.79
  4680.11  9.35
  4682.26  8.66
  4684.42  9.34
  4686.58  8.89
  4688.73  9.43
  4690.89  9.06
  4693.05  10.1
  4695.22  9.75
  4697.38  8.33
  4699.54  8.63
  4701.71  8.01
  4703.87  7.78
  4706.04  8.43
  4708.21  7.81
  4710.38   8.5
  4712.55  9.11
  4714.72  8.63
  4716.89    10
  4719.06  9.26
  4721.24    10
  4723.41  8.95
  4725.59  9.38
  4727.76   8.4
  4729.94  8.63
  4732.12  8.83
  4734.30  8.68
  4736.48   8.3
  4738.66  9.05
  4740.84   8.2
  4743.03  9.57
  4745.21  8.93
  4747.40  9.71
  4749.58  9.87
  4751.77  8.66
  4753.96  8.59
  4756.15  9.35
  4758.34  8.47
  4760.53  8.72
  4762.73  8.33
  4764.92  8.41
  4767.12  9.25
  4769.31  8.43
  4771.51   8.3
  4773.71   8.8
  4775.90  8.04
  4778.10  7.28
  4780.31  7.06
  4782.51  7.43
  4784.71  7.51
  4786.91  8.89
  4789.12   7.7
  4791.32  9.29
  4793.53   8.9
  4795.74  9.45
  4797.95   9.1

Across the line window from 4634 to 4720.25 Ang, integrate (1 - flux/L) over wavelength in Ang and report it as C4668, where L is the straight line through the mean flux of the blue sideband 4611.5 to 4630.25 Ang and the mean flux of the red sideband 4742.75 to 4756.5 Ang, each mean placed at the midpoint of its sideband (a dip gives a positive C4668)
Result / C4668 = 1.5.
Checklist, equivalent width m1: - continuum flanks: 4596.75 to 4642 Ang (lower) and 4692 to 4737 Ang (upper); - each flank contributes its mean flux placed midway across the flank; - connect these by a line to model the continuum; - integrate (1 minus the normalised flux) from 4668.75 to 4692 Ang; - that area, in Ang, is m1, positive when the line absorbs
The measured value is -0.8 Ang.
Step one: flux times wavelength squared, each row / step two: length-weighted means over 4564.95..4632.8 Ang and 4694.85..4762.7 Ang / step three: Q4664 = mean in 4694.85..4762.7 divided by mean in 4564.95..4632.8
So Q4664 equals 1.0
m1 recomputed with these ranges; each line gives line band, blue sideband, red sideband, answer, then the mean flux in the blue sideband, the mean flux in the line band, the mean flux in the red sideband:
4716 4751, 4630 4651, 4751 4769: -1.2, 9.06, 9.1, 8.71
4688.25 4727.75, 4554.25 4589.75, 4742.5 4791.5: -1.4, 8.85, 8.93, 8.52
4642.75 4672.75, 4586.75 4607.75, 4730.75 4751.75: -0.4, 9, 9.12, 8.99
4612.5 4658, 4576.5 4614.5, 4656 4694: 0.6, 8.98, 9.03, 9.33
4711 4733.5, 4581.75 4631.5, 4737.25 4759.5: -0.2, 9.05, 9.1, 9.03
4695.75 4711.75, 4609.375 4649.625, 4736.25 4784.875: 0.9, 9.12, 8.28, 8.56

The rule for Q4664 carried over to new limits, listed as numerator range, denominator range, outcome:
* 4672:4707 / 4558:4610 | 1.06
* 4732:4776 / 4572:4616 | 1.05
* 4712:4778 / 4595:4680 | 1.02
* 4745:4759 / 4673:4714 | 1.05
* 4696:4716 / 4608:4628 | 0.95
